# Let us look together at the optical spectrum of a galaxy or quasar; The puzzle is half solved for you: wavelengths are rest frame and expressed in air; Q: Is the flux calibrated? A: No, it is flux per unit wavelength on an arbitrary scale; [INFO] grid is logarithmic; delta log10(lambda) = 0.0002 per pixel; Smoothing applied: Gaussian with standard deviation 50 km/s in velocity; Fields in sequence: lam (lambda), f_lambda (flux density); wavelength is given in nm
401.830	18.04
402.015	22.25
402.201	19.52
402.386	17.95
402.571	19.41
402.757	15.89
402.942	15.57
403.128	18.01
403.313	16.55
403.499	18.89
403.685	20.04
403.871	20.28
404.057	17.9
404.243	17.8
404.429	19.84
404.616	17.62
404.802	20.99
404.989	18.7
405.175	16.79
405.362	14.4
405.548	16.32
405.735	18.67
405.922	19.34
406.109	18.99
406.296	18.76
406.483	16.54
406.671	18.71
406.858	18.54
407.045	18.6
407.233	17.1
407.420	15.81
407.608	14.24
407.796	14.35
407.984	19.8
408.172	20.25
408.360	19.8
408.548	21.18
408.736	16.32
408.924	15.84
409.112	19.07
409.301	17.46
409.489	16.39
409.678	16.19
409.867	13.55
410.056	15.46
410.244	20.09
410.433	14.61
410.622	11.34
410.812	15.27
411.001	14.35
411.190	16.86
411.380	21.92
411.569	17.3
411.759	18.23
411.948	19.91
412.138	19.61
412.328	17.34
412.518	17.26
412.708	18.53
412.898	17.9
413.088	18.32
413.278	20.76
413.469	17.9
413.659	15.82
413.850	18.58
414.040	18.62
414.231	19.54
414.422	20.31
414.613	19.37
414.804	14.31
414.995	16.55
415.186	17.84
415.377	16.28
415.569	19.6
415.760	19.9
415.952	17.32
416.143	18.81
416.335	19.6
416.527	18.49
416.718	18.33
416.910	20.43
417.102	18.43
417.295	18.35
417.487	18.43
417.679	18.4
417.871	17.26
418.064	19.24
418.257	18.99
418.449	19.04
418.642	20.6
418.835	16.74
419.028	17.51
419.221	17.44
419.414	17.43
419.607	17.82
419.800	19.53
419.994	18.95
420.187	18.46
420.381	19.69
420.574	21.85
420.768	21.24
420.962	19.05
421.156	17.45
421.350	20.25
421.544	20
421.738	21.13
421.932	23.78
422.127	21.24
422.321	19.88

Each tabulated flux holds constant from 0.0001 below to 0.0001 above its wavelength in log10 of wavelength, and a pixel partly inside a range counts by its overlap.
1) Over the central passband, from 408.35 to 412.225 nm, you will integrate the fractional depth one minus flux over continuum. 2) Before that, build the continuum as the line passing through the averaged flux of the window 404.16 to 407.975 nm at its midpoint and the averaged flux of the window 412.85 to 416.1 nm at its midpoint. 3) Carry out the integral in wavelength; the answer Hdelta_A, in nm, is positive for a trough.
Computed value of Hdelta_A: 0.17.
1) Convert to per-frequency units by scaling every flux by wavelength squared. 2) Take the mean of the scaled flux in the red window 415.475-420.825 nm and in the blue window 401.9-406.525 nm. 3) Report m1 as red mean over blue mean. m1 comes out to 1.1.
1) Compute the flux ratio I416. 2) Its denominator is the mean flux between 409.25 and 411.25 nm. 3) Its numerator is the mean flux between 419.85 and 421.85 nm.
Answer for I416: 1.28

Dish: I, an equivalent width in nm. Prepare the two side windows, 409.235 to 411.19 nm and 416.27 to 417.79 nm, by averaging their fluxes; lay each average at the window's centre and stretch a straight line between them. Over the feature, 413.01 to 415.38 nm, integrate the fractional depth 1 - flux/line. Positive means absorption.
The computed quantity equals -0.092 nm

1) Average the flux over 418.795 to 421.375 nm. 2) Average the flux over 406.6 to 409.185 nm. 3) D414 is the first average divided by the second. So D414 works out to 1.06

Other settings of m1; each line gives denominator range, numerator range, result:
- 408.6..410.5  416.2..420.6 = 1.17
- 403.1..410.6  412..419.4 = 1.08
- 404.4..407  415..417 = 1.08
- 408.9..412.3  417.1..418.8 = 1.15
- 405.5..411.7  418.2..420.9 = 1.16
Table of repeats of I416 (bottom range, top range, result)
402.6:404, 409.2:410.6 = 0.89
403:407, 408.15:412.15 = 0.94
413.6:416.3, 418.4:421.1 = 1.04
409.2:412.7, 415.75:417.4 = 1.11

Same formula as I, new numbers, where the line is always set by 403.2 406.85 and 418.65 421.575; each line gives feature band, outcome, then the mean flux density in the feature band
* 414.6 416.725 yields 0.09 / 18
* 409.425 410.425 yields 0.12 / 16.2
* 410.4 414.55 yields 0.18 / 17.8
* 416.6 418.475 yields 0.01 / 18.7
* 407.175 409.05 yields 0.09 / 17.5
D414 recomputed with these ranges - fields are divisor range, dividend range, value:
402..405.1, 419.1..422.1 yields 1.06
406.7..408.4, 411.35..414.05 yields 1.05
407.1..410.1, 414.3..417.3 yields 1.08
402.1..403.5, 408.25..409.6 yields 1.02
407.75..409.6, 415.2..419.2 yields 1.02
